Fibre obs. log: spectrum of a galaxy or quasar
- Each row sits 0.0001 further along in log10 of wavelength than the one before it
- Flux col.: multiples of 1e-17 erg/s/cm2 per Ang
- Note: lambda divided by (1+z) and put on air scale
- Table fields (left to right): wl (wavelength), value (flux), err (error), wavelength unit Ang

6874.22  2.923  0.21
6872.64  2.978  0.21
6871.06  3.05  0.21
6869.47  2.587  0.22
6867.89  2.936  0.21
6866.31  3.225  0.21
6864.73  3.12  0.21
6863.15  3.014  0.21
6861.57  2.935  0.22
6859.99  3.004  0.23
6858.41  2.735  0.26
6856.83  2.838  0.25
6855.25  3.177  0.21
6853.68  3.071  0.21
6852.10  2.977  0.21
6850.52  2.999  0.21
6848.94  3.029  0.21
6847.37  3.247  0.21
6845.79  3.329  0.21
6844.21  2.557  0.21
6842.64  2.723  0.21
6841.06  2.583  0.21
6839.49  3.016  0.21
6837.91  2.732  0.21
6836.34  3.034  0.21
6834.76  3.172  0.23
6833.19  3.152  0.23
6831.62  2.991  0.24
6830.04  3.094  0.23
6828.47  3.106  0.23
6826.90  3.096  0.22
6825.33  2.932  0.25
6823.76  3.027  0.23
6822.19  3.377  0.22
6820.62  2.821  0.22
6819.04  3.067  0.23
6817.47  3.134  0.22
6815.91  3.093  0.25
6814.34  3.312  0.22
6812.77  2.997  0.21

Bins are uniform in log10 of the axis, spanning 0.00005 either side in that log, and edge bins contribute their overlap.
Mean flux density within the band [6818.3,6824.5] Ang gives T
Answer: 3.07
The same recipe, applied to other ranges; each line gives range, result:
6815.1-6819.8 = 3.11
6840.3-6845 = 2.62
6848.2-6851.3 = 3.01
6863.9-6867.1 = 3.17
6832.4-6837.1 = 3.12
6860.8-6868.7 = 3.05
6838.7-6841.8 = 2.8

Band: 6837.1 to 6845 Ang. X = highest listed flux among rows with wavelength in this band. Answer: 3.016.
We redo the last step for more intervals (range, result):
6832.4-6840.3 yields 3.172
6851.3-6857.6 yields 3.177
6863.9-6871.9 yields 3.225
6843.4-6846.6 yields 3.329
